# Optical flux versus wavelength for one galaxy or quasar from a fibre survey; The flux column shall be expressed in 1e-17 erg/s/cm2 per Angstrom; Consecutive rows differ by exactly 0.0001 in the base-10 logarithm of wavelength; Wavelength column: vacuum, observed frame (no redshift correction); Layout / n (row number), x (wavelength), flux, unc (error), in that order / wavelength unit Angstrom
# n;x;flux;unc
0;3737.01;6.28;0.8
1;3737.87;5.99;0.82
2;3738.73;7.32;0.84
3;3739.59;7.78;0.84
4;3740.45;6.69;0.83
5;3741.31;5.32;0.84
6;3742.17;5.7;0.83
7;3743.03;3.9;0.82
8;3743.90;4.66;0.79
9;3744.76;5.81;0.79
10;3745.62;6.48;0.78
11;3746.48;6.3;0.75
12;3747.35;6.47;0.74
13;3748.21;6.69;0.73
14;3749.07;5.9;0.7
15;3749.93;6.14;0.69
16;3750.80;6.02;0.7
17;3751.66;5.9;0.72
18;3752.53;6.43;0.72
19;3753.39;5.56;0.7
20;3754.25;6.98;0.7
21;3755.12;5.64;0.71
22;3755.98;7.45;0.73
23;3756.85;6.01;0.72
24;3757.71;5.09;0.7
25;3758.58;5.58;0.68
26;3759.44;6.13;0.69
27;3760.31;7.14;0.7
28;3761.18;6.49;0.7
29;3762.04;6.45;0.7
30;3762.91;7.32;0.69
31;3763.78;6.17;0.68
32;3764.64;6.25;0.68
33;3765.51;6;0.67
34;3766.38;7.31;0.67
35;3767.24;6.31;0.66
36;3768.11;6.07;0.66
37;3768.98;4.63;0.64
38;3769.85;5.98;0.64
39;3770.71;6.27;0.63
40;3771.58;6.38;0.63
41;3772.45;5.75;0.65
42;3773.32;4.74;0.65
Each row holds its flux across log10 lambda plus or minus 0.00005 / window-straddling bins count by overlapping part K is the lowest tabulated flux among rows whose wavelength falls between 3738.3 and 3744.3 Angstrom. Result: 3.9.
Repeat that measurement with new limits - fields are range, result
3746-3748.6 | 6.3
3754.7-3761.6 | 5.09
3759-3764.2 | 6.13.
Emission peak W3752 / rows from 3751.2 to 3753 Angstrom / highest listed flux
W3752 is 6.43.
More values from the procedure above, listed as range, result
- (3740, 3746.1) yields 6.69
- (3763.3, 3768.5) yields 7.31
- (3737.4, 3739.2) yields 7.32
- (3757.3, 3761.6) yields 7.14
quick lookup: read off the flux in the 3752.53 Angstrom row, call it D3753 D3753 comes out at 6.43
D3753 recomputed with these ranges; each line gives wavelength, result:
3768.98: 4.63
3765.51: 6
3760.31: 7.14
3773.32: 4.74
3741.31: 5.32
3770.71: 6.27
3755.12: 5.64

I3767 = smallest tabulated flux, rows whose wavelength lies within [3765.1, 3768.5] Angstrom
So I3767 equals 6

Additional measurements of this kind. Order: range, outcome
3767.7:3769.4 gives 4.63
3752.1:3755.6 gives 5.56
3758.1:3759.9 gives 5.58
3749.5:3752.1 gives 5.9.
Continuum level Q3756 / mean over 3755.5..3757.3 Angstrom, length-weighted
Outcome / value 6.7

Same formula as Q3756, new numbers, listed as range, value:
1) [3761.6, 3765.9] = 6.45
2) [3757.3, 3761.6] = 6.08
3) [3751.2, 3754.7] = 6.22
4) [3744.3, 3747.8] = 6.26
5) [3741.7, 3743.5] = 4.8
